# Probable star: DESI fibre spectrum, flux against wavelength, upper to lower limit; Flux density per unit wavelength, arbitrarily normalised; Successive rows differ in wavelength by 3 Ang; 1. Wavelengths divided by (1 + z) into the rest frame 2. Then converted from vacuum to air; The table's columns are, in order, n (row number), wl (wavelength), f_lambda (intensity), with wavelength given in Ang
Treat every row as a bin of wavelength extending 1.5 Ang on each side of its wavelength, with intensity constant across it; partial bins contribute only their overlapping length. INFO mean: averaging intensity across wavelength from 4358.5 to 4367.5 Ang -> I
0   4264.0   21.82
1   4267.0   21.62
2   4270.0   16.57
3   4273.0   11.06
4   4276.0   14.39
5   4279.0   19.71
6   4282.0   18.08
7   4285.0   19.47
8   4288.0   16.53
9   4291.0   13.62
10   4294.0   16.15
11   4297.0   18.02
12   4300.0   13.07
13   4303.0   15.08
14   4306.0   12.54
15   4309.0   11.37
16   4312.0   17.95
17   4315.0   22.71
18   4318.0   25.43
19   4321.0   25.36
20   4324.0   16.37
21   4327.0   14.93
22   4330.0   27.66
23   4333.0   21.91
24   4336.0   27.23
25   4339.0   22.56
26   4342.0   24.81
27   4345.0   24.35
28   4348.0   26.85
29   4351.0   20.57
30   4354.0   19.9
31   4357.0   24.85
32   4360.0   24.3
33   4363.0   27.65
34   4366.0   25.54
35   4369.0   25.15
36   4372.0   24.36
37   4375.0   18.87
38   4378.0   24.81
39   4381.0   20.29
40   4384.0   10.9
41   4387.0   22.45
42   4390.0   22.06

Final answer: 25.8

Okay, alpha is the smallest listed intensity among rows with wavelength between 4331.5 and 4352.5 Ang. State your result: 20.57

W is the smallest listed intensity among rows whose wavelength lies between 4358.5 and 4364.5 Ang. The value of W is 24.3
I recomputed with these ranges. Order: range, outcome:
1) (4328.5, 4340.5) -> 24.8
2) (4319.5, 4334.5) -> 21.2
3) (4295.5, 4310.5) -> 14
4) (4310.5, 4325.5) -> 21.6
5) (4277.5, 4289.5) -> 18.4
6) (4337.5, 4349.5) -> 24.6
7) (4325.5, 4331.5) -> 21.3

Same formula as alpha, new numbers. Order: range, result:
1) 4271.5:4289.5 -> 11.06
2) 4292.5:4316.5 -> 11.37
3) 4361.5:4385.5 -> 10.9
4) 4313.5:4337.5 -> 14.93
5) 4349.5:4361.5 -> 19.9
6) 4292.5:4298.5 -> 16.15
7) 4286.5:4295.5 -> 13.62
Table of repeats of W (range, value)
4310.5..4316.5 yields 17.95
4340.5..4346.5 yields 24.35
